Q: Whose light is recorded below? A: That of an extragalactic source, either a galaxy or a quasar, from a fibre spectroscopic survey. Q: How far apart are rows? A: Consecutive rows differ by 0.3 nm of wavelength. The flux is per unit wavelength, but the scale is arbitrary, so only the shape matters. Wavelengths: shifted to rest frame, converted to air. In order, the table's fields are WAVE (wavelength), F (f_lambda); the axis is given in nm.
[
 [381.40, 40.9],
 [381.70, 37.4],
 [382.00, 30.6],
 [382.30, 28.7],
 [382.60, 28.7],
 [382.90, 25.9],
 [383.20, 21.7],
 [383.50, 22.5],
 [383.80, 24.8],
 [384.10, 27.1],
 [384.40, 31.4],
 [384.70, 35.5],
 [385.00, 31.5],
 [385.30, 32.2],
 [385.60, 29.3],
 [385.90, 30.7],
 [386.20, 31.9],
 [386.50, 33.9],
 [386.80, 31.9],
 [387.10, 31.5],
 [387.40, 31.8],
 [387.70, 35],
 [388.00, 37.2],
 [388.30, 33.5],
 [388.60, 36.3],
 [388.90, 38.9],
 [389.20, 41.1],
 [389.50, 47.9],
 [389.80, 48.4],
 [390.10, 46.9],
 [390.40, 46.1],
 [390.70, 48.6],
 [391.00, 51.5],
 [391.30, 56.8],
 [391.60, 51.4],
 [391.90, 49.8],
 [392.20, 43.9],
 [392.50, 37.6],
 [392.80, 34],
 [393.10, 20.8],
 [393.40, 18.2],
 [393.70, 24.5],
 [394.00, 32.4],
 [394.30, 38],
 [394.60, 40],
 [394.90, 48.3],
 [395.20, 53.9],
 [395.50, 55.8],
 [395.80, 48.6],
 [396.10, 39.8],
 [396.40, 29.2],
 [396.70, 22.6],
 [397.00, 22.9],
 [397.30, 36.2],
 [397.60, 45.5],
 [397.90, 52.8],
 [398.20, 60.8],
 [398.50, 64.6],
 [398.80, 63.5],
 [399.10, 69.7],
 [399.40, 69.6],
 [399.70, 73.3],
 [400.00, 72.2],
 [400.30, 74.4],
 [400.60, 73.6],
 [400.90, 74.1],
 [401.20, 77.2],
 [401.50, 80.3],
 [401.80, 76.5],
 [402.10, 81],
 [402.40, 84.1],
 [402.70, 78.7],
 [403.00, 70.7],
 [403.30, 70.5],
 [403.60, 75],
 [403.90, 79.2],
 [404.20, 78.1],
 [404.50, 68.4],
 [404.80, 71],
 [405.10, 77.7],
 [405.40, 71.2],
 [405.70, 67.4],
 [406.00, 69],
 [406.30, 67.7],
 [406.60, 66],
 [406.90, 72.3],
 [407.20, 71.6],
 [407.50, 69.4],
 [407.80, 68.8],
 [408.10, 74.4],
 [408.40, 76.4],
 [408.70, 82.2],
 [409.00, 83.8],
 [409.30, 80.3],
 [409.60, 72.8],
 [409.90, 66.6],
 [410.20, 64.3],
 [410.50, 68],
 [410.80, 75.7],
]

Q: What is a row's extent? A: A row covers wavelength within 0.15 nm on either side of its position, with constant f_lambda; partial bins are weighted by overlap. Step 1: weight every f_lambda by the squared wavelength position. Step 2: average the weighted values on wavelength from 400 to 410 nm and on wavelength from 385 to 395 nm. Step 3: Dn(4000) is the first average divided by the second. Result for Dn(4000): 2.1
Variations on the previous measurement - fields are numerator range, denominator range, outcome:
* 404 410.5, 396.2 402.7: 1.20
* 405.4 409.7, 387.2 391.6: 1.86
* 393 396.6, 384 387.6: 1.24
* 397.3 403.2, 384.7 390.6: 2.03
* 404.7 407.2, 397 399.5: 1.32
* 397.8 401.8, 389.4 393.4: 1.67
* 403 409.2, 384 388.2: 2.50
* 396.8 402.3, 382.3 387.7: 2.35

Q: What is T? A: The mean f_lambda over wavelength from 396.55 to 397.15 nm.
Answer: 22.7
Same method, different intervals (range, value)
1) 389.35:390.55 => 47.3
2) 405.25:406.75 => 68.3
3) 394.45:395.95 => 49.3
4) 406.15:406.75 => 66.9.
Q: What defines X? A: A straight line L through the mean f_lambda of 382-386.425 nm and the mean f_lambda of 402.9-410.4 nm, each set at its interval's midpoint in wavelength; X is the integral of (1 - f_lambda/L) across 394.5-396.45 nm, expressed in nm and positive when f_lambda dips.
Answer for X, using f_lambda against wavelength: 0.18 nm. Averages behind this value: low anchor 28.9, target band 46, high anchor 72.6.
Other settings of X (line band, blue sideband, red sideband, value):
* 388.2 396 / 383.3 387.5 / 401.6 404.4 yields 0.856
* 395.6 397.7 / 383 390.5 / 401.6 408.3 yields 0.762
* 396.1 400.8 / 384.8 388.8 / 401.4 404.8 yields 0.708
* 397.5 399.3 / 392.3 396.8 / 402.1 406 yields -0.281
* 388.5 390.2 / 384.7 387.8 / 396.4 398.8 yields -0.383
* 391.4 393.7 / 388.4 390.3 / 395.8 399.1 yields 0.402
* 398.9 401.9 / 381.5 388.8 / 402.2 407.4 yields -0.488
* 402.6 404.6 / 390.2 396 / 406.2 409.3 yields -0.299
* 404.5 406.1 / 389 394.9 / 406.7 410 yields -0.068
